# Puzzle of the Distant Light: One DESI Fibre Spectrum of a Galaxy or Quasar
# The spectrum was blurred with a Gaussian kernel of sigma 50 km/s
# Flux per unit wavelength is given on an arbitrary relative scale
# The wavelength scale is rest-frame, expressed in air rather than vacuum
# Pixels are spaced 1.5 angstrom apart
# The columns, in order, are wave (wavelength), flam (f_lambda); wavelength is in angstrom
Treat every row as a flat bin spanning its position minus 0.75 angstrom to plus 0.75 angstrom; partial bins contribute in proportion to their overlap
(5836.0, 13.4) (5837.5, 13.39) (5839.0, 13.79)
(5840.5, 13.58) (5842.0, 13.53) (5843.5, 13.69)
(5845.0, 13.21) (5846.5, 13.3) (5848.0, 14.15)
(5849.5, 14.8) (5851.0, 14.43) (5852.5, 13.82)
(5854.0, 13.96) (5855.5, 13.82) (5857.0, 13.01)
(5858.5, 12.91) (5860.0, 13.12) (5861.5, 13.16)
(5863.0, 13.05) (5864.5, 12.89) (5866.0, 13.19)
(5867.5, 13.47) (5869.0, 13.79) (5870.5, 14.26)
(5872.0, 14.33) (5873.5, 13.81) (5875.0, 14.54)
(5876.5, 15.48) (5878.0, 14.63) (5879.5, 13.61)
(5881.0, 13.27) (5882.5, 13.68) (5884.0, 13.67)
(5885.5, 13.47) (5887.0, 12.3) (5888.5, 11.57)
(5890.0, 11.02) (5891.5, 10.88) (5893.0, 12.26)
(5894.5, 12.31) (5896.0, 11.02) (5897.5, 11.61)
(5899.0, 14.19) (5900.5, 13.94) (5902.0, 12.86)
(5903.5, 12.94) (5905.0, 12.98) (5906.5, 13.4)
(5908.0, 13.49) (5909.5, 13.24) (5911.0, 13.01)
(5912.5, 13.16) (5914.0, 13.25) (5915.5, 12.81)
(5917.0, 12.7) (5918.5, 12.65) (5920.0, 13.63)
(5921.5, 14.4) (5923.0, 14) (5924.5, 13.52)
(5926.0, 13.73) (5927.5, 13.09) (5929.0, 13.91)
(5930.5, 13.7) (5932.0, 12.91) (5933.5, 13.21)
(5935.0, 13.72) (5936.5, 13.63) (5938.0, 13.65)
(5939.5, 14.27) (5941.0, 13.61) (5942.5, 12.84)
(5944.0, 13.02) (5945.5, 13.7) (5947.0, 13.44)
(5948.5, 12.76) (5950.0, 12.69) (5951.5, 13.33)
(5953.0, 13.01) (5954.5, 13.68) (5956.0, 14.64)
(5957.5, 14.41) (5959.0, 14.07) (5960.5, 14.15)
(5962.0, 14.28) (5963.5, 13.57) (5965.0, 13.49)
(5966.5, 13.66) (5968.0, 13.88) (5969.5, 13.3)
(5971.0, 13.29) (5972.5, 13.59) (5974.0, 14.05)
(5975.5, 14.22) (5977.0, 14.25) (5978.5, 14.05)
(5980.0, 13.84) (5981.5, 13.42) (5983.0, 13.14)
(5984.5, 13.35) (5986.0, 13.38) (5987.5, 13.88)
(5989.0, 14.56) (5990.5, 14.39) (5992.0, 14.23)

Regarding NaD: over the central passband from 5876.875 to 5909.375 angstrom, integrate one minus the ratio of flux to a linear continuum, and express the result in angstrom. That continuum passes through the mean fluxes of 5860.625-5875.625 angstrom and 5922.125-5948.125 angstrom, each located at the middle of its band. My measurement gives 1.8 angstrom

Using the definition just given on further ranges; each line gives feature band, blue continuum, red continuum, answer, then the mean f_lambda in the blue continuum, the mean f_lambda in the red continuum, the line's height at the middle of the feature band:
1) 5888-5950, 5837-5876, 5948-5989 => 2.8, 13.7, 13.7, 13.7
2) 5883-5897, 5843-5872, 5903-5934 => 1.4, 13.6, 13.3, 13.5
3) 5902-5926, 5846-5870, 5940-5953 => 0.1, 13.6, 13.2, 13.3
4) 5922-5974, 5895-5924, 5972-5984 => -0.3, 13.1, 13.8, 13.5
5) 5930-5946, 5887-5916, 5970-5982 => -0.3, 12.6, 13.8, 13.2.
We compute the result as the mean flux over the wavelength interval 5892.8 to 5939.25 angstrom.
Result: 13.2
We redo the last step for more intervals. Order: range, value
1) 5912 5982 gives 13.6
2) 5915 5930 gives 13.5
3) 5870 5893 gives 13.3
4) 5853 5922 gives 13.2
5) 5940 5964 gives 13.6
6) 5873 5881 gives 14.3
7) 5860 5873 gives 13.5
